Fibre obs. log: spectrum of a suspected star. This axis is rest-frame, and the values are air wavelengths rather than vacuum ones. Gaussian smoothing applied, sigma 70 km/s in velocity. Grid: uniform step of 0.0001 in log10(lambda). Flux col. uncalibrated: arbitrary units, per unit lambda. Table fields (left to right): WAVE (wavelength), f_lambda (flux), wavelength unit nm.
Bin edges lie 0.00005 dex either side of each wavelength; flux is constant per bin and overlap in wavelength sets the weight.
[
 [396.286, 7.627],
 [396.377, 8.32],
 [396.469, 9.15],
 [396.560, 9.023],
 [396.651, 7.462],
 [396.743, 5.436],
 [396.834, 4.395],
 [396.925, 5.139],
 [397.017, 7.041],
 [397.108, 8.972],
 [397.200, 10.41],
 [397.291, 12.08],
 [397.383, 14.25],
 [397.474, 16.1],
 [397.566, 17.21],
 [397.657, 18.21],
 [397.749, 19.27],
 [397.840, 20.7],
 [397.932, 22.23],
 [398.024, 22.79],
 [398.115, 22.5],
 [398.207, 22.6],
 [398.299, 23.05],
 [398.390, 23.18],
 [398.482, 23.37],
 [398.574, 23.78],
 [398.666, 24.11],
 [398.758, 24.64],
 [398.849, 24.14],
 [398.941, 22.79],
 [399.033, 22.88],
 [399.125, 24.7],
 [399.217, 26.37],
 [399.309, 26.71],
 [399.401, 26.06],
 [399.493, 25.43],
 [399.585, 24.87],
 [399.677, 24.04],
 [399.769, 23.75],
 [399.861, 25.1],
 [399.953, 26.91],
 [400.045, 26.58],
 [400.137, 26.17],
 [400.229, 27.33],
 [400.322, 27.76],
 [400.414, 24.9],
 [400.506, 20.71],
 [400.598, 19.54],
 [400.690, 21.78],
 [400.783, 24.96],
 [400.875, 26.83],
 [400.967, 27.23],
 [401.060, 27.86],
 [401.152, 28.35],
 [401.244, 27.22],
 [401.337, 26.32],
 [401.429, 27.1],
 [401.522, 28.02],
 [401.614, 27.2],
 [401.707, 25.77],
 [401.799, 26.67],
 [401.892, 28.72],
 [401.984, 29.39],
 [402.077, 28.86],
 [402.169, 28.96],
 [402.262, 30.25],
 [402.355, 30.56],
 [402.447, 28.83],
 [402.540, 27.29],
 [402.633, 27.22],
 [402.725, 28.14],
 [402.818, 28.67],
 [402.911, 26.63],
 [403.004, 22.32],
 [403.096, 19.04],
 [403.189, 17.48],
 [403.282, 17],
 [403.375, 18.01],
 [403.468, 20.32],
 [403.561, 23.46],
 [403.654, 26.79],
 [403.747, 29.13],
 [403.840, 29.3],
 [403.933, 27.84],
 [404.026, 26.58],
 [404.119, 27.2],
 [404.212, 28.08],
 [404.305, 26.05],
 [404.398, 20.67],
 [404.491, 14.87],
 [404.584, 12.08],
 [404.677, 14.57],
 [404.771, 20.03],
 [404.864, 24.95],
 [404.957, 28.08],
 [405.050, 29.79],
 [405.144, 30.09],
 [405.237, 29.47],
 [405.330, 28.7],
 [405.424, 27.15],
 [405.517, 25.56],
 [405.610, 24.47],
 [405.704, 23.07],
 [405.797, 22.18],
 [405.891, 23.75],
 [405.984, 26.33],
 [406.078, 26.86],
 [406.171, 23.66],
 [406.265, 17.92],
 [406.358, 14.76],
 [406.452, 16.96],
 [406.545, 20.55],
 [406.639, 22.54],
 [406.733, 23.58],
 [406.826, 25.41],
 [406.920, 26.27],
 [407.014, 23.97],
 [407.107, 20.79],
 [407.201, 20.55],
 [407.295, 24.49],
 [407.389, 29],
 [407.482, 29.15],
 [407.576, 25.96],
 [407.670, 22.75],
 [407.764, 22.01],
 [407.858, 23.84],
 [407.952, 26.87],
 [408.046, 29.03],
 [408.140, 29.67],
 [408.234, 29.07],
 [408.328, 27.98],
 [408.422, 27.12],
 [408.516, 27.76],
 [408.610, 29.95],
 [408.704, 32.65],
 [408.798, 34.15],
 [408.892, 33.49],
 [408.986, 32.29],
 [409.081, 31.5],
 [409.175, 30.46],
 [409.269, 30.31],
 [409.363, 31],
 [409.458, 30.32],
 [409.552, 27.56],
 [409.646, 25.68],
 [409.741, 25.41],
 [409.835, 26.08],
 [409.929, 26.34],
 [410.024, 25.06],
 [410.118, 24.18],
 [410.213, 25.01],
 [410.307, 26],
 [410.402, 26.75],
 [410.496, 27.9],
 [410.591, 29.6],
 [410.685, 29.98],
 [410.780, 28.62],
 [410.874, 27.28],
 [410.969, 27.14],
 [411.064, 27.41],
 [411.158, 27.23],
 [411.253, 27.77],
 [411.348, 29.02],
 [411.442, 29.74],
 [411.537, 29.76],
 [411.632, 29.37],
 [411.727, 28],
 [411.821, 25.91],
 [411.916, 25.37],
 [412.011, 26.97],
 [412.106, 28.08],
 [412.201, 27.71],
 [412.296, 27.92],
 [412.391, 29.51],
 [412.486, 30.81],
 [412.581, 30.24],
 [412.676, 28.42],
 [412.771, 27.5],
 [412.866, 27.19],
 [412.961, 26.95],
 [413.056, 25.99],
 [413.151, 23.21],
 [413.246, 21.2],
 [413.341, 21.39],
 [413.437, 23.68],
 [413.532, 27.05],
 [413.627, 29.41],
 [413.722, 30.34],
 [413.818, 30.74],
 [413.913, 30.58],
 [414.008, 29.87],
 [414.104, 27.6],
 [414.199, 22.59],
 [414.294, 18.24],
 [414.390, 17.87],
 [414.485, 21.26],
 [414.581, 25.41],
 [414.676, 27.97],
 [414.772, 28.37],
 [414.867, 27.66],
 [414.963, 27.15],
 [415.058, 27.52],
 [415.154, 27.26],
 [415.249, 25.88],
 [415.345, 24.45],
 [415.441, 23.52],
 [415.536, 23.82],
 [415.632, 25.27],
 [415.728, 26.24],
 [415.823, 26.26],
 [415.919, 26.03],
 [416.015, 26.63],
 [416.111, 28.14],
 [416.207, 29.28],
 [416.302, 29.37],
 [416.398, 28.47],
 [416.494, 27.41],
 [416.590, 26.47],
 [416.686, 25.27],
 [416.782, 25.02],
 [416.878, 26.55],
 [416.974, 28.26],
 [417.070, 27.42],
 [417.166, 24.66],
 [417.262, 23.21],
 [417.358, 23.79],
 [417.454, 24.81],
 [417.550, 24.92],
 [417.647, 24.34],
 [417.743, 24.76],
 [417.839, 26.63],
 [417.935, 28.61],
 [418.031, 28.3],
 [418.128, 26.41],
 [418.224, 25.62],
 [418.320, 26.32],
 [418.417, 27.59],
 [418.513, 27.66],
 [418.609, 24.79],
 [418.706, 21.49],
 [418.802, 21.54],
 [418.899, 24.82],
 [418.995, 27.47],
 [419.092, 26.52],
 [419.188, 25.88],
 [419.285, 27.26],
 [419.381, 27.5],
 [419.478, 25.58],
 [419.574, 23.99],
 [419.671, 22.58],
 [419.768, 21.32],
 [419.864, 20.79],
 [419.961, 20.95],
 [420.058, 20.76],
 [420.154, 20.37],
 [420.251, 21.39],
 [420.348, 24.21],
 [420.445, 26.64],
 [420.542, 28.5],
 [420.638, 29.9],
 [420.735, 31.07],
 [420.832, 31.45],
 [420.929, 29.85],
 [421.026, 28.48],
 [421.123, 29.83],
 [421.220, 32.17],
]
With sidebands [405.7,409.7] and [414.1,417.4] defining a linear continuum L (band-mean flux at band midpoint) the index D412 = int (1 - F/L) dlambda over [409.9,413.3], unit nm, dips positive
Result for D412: -0.186 nm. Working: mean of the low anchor 26.2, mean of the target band 27.4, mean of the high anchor 25.7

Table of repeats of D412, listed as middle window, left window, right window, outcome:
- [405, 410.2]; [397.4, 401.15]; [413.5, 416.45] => -0.226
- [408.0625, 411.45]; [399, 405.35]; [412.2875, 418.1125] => -0.344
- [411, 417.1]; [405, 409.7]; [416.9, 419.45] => -0.175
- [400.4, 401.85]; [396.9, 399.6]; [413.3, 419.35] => -0.308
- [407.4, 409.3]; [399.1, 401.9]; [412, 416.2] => -0.193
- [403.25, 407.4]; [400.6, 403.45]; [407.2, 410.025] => 0.527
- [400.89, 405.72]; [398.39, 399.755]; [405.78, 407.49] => -0.387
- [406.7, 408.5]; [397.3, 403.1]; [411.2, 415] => 0.018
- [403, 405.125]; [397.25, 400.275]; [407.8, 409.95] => 0.265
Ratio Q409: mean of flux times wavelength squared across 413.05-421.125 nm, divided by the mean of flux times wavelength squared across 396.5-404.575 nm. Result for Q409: 1.22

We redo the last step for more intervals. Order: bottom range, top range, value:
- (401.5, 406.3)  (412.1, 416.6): 1.11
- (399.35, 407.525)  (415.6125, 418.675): 1.13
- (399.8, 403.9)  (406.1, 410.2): 1.05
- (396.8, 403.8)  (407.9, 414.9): 1.25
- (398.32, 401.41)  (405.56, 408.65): 1.01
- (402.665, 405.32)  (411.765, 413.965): 1.19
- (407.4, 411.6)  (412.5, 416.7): 0.96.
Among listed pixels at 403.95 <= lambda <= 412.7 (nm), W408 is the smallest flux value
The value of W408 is 12.08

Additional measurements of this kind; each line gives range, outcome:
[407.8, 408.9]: 23.84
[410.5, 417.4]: 17.87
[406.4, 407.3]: 16.96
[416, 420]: 20.79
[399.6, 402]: 19.54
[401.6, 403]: 25.77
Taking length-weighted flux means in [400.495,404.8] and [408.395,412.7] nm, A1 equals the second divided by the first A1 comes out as 1.1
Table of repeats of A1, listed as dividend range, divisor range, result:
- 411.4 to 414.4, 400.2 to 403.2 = 1.02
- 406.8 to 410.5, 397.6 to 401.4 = 1.12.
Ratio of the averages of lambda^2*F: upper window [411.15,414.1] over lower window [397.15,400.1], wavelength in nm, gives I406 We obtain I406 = 1.3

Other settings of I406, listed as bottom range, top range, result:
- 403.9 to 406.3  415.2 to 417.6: 1.14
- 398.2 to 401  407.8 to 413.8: 1.20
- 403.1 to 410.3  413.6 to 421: 1.08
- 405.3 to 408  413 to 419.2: 1.14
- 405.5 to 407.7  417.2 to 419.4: 1.16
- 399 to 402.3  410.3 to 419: 1.09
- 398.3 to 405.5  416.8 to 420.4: 1.07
